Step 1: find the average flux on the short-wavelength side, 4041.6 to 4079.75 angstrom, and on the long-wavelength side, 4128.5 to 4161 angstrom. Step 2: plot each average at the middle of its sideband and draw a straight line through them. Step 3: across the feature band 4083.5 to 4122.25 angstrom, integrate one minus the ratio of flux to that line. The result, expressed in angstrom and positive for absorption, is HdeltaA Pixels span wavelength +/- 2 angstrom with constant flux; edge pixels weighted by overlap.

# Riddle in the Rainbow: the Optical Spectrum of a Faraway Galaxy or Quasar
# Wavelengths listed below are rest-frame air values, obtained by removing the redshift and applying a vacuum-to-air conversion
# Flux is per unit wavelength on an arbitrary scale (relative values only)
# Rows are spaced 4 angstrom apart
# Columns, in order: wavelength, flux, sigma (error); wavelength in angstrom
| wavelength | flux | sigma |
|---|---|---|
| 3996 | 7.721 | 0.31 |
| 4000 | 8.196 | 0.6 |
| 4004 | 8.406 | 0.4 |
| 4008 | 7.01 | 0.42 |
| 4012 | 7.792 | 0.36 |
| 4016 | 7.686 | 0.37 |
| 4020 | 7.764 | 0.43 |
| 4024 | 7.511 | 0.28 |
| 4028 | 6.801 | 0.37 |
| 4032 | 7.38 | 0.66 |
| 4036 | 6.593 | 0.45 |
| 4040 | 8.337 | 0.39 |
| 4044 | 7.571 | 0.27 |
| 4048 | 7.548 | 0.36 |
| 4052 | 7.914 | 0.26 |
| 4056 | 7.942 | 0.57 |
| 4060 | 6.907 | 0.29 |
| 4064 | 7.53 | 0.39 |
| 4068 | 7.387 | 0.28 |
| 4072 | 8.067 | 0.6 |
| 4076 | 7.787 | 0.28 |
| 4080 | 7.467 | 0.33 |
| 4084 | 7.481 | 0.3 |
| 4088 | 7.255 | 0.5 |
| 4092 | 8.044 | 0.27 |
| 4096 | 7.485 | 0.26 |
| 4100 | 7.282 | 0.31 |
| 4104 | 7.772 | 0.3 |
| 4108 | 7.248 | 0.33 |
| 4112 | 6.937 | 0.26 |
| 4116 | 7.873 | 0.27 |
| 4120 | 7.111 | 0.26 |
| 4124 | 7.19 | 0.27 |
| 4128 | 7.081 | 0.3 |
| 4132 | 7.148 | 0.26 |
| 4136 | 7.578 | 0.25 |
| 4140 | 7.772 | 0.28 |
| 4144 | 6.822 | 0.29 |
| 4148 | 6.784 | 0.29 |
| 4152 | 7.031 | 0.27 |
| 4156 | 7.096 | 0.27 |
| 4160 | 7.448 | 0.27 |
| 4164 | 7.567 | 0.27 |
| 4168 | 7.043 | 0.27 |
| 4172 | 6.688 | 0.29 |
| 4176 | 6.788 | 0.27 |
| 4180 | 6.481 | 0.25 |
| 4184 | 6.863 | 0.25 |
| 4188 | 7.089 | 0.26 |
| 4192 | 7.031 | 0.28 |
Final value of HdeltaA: -0.2 angstrom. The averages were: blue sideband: 7.63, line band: 7.45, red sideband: 7.2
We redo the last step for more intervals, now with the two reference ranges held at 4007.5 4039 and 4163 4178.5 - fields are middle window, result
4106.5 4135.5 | -0.6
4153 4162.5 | -0.4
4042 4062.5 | -0.8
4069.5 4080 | -0.9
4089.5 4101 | -0.7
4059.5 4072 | -0.3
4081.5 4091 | -0.3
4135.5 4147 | -0.4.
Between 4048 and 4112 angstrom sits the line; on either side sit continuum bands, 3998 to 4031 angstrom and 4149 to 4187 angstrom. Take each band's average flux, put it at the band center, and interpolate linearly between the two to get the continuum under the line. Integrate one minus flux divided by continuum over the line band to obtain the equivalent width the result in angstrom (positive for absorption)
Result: -1.6 angstrom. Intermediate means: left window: 7.64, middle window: 7.55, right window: 7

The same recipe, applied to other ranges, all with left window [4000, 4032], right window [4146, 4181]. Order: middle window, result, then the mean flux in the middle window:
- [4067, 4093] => -1.0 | 7.64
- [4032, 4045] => 0.0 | 7.48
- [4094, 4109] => -0.4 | 7.46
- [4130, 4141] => -0.6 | 7.47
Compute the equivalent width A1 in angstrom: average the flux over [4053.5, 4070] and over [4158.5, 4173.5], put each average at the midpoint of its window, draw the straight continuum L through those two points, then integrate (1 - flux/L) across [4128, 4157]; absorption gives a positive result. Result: 0.3 angstrom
